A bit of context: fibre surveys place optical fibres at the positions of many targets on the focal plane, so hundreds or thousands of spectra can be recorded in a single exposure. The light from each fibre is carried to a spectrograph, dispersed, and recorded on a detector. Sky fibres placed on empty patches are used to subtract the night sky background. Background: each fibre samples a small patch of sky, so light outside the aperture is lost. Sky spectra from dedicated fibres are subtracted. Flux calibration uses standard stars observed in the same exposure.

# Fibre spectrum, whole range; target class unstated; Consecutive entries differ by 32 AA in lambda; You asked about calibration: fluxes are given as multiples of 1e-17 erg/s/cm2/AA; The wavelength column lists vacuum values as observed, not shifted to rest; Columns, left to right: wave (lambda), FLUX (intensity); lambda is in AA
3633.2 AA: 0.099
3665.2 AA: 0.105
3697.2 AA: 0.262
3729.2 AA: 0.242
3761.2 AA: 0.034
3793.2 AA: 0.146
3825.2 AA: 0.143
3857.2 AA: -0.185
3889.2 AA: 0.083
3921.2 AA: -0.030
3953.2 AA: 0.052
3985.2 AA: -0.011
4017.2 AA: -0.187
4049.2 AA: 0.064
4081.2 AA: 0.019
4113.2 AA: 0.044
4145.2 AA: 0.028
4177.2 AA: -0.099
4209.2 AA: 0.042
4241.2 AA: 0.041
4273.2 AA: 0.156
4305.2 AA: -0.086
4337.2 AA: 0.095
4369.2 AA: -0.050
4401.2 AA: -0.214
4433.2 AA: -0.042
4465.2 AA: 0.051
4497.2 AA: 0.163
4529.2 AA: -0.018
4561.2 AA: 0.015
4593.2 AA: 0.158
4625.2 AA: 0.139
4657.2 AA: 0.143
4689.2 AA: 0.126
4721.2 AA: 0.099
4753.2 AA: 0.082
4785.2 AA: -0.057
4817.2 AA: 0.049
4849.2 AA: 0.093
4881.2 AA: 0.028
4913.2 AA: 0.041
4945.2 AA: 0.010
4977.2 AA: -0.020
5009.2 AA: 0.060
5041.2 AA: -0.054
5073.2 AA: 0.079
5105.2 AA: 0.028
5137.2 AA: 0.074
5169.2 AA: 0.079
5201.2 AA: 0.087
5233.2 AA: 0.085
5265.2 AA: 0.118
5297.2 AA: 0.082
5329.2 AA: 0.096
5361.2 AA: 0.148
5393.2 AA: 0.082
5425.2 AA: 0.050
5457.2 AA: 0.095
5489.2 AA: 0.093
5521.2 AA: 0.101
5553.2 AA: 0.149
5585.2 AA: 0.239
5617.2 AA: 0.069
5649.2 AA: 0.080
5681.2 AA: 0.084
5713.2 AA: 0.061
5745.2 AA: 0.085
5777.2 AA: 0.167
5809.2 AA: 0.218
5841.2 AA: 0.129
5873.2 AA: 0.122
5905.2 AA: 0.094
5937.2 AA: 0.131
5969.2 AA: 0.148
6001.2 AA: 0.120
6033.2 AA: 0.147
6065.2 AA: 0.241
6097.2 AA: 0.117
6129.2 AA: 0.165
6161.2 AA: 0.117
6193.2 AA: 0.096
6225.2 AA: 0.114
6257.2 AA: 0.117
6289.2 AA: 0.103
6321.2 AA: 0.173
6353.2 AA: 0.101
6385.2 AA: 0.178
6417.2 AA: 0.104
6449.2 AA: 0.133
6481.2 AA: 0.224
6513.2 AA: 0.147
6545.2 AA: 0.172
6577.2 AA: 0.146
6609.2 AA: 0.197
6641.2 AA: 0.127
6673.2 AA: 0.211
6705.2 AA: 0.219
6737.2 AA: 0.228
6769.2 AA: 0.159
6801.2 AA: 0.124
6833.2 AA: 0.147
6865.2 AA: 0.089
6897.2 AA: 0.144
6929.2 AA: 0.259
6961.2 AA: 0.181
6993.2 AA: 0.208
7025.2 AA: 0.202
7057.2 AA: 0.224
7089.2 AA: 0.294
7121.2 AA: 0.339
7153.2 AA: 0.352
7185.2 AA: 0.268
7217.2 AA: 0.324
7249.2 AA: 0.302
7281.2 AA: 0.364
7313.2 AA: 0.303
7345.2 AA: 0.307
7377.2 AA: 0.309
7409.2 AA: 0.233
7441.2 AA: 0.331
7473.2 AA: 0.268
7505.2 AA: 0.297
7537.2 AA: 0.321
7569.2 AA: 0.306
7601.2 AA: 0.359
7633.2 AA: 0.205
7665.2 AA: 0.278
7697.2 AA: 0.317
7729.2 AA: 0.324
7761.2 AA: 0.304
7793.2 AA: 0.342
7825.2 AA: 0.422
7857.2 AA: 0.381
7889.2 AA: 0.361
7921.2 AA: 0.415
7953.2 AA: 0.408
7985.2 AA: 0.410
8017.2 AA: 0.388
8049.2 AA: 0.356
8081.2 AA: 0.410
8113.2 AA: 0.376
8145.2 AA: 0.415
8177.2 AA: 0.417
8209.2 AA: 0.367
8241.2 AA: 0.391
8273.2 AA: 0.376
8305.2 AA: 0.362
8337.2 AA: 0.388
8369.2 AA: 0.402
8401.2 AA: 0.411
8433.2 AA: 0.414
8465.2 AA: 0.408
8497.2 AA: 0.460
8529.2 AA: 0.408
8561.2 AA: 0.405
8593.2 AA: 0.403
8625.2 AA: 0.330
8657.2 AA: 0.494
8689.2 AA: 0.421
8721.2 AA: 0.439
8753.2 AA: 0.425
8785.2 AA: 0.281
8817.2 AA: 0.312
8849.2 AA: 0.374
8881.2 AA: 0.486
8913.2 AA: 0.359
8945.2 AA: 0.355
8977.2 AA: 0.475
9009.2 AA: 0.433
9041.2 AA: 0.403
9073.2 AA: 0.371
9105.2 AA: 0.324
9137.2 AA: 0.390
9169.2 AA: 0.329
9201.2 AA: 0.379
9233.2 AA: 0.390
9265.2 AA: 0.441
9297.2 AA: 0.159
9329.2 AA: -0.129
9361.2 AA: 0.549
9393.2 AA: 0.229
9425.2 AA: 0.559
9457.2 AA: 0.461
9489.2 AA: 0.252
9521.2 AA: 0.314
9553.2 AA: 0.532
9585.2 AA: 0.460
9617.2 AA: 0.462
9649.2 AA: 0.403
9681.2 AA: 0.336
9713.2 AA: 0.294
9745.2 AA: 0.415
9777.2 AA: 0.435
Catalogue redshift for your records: 0.770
